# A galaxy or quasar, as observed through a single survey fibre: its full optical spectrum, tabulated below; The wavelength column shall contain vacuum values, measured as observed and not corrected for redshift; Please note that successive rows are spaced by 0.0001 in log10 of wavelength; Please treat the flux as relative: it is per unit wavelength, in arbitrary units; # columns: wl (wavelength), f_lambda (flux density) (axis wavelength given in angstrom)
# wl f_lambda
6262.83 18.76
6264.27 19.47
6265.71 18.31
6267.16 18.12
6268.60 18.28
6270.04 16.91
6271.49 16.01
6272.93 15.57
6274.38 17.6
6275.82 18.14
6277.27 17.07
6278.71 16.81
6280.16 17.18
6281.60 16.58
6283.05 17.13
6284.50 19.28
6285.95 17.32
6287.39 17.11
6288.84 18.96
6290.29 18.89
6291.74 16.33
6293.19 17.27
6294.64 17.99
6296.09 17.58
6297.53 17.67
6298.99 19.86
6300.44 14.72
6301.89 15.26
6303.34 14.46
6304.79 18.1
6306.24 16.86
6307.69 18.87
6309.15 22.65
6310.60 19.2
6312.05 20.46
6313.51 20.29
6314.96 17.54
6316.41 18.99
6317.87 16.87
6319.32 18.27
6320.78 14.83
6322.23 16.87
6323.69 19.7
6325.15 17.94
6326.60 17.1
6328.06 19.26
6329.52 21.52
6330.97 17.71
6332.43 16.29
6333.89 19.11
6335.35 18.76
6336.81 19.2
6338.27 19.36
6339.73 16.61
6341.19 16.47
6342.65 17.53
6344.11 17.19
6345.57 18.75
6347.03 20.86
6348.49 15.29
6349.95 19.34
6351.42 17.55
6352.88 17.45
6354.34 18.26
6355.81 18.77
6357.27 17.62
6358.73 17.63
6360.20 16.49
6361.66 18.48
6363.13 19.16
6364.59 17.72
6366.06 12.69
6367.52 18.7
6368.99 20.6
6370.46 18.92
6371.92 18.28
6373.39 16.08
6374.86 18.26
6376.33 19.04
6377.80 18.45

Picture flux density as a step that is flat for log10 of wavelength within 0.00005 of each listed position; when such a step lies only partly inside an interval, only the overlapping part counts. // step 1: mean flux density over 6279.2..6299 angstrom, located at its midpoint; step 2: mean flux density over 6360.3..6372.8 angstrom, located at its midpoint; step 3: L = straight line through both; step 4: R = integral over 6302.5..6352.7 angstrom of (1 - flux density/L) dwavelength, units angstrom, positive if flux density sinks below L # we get -1.1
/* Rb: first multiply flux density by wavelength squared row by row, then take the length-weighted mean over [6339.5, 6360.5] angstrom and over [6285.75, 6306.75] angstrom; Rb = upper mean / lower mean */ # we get 1.05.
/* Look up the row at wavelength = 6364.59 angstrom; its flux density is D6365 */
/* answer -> 17.72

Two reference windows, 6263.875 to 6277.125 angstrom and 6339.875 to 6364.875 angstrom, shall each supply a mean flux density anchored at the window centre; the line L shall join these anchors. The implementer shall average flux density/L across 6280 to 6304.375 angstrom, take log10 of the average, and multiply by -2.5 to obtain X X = 0.021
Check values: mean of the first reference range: 17.5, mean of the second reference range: 17.9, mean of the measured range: 17.3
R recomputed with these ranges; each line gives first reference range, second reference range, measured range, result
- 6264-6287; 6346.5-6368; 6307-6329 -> -1.3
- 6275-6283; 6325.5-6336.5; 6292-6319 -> -0.2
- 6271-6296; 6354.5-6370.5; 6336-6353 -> -0.2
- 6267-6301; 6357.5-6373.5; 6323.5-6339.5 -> -0.9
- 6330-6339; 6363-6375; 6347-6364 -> 0.1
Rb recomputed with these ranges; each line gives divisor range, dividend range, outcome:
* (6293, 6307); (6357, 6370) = 1.06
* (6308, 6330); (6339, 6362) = 0.96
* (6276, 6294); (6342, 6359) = 1.05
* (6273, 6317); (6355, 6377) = 1.03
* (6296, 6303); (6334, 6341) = 1.10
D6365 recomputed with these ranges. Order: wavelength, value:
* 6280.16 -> 17.18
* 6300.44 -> 14.72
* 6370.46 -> 18.92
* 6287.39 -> 17.11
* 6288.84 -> 18.96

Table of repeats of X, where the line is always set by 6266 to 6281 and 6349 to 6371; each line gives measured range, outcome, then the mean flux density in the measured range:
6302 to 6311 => -0.04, 18.1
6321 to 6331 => -0.05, 18.5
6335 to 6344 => -0.01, 17.9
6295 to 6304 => 0.05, 16.7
